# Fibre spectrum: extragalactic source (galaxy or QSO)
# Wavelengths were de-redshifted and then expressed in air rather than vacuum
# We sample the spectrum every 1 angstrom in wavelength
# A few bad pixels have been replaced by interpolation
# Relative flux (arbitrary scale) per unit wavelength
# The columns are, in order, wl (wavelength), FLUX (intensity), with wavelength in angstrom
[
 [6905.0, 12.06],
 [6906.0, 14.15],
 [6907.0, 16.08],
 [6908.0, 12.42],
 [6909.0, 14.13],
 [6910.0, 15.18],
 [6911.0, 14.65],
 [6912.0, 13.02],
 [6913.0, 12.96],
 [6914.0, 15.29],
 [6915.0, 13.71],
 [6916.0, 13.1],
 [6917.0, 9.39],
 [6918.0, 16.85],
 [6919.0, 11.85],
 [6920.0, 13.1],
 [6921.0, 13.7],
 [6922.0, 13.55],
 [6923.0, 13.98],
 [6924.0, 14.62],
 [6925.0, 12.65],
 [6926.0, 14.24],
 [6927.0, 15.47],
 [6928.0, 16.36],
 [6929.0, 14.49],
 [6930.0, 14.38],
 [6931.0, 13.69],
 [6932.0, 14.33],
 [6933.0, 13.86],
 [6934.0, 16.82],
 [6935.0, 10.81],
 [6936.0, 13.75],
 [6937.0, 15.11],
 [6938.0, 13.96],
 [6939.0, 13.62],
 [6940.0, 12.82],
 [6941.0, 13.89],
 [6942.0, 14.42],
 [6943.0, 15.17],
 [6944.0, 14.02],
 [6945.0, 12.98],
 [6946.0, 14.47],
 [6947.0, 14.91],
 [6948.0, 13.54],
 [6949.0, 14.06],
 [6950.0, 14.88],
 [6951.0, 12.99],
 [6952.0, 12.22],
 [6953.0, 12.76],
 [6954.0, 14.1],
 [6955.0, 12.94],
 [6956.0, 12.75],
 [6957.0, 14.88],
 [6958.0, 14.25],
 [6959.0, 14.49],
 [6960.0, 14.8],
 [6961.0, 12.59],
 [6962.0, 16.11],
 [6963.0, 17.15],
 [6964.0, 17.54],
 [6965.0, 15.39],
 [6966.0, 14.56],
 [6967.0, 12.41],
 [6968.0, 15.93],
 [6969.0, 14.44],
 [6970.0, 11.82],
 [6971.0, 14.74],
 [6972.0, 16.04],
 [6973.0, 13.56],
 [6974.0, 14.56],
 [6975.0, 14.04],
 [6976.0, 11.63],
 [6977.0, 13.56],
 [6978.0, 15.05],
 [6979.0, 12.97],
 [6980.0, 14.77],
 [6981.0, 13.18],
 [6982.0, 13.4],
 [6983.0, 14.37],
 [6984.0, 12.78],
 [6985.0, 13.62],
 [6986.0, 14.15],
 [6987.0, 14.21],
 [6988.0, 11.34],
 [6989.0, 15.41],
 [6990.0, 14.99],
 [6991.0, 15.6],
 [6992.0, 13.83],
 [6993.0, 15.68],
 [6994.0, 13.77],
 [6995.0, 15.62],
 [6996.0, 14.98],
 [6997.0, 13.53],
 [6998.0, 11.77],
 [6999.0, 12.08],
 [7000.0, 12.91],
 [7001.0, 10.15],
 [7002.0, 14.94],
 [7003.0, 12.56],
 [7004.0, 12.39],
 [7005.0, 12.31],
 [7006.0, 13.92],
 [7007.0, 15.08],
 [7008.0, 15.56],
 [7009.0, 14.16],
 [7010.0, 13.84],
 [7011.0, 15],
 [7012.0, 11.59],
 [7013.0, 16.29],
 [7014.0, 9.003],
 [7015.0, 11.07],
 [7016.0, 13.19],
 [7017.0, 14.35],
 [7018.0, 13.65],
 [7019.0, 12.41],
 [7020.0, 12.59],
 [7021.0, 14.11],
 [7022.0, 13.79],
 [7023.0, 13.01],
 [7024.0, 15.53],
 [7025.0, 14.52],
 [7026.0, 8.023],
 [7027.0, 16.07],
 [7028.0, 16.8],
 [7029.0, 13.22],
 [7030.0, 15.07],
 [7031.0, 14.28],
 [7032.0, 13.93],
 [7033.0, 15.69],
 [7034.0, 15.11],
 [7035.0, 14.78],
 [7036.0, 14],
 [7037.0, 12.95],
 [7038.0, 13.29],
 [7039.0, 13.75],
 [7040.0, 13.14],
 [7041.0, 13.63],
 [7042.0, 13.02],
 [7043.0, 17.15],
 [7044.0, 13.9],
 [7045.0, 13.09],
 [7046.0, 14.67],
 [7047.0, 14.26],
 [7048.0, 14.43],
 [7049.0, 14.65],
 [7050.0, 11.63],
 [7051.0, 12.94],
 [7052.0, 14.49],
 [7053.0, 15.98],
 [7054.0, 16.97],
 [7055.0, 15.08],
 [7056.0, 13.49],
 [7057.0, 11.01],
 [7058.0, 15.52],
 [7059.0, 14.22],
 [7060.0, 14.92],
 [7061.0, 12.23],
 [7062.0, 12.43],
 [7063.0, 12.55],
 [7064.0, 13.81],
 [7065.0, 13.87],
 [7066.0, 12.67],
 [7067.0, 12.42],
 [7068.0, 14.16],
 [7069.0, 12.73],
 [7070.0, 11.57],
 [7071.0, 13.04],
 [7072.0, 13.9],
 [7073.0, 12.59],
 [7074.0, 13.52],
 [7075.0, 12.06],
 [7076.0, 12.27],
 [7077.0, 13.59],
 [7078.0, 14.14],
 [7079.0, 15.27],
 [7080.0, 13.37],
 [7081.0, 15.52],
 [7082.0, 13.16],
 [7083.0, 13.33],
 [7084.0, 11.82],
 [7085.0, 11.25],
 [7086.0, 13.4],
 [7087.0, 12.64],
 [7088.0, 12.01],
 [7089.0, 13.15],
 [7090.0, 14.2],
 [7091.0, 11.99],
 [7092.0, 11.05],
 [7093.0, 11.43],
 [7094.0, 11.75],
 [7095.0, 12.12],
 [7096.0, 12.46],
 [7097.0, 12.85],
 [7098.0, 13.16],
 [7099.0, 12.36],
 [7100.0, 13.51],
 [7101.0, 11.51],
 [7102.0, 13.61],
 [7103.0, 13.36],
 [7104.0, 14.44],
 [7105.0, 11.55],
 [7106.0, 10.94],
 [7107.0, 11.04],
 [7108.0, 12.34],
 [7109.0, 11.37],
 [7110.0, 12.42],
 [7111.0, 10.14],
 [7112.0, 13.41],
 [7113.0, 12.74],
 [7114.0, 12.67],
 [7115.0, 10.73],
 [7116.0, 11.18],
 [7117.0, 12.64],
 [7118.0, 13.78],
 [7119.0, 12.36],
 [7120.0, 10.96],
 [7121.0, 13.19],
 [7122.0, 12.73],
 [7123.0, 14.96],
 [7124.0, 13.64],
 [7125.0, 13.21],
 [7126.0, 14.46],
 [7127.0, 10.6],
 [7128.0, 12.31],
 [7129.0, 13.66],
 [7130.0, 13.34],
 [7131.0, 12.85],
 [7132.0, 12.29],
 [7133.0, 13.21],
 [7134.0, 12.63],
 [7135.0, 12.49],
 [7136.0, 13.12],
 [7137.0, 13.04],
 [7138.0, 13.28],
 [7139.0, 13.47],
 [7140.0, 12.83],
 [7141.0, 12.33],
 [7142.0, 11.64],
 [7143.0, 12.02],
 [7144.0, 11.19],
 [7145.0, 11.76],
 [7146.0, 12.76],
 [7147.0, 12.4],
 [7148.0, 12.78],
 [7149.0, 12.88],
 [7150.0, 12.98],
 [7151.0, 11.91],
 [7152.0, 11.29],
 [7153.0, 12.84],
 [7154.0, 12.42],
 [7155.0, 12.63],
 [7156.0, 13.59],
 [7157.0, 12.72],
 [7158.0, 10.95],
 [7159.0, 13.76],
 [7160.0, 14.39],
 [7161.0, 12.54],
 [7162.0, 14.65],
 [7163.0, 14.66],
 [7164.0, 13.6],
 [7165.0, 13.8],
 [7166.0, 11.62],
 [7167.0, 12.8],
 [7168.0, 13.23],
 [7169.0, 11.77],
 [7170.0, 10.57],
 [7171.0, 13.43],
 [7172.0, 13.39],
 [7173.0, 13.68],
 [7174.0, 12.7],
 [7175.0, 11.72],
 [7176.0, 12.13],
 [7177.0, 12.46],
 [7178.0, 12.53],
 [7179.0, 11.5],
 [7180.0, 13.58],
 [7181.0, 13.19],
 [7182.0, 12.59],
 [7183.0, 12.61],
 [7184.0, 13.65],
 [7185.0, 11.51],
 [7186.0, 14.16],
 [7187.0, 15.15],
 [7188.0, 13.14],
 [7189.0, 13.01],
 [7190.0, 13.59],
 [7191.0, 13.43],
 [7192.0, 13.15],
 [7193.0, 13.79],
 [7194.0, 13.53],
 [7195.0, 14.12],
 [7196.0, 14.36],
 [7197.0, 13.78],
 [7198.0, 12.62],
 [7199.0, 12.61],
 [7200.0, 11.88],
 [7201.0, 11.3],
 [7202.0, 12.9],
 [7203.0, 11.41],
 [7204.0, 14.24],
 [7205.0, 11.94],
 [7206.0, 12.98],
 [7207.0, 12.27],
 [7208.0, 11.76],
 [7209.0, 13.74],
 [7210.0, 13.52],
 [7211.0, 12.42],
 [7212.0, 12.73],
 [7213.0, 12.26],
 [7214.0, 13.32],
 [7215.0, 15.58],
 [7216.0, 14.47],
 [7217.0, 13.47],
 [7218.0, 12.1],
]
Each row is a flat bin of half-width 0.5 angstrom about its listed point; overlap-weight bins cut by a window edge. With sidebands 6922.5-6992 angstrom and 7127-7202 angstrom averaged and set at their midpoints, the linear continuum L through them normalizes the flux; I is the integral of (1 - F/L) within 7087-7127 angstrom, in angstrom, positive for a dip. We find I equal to 2.2 angstrom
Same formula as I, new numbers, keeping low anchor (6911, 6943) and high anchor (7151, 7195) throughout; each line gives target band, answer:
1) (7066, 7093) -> 0.7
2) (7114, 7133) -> 0.6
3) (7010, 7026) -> 0.4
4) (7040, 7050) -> -0.5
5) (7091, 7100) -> 0.7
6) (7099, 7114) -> 1.0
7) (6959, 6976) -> -1.1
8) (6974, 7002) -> -0.1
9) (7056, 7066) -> 0.0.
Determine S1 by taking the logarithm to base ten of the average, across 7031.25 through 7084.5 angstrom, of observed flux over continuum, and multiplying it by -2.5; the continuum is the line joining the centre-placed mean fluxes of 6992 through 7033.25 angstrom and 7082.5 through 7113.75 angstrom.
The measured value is -0.063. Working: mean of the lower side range 13.6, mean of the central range 13.7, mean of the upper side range 12.4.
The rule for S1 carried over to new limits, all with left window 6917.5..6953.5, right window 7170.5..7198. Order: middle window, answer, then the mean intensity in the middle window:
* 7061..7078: 0.049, 13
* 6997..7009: 0.053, 13.1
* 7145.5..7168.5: 0.028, 12.9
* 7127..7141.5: 0.042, 12.8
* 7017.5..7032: -0.007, 13.8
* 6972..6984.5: 0.009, 13.8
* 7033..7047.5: -0.035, 14.1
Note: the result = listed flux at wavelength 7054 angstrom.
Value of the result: 16.97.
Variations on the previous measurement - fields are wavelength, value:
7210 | 13.52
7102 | 13.61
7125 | 13.21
